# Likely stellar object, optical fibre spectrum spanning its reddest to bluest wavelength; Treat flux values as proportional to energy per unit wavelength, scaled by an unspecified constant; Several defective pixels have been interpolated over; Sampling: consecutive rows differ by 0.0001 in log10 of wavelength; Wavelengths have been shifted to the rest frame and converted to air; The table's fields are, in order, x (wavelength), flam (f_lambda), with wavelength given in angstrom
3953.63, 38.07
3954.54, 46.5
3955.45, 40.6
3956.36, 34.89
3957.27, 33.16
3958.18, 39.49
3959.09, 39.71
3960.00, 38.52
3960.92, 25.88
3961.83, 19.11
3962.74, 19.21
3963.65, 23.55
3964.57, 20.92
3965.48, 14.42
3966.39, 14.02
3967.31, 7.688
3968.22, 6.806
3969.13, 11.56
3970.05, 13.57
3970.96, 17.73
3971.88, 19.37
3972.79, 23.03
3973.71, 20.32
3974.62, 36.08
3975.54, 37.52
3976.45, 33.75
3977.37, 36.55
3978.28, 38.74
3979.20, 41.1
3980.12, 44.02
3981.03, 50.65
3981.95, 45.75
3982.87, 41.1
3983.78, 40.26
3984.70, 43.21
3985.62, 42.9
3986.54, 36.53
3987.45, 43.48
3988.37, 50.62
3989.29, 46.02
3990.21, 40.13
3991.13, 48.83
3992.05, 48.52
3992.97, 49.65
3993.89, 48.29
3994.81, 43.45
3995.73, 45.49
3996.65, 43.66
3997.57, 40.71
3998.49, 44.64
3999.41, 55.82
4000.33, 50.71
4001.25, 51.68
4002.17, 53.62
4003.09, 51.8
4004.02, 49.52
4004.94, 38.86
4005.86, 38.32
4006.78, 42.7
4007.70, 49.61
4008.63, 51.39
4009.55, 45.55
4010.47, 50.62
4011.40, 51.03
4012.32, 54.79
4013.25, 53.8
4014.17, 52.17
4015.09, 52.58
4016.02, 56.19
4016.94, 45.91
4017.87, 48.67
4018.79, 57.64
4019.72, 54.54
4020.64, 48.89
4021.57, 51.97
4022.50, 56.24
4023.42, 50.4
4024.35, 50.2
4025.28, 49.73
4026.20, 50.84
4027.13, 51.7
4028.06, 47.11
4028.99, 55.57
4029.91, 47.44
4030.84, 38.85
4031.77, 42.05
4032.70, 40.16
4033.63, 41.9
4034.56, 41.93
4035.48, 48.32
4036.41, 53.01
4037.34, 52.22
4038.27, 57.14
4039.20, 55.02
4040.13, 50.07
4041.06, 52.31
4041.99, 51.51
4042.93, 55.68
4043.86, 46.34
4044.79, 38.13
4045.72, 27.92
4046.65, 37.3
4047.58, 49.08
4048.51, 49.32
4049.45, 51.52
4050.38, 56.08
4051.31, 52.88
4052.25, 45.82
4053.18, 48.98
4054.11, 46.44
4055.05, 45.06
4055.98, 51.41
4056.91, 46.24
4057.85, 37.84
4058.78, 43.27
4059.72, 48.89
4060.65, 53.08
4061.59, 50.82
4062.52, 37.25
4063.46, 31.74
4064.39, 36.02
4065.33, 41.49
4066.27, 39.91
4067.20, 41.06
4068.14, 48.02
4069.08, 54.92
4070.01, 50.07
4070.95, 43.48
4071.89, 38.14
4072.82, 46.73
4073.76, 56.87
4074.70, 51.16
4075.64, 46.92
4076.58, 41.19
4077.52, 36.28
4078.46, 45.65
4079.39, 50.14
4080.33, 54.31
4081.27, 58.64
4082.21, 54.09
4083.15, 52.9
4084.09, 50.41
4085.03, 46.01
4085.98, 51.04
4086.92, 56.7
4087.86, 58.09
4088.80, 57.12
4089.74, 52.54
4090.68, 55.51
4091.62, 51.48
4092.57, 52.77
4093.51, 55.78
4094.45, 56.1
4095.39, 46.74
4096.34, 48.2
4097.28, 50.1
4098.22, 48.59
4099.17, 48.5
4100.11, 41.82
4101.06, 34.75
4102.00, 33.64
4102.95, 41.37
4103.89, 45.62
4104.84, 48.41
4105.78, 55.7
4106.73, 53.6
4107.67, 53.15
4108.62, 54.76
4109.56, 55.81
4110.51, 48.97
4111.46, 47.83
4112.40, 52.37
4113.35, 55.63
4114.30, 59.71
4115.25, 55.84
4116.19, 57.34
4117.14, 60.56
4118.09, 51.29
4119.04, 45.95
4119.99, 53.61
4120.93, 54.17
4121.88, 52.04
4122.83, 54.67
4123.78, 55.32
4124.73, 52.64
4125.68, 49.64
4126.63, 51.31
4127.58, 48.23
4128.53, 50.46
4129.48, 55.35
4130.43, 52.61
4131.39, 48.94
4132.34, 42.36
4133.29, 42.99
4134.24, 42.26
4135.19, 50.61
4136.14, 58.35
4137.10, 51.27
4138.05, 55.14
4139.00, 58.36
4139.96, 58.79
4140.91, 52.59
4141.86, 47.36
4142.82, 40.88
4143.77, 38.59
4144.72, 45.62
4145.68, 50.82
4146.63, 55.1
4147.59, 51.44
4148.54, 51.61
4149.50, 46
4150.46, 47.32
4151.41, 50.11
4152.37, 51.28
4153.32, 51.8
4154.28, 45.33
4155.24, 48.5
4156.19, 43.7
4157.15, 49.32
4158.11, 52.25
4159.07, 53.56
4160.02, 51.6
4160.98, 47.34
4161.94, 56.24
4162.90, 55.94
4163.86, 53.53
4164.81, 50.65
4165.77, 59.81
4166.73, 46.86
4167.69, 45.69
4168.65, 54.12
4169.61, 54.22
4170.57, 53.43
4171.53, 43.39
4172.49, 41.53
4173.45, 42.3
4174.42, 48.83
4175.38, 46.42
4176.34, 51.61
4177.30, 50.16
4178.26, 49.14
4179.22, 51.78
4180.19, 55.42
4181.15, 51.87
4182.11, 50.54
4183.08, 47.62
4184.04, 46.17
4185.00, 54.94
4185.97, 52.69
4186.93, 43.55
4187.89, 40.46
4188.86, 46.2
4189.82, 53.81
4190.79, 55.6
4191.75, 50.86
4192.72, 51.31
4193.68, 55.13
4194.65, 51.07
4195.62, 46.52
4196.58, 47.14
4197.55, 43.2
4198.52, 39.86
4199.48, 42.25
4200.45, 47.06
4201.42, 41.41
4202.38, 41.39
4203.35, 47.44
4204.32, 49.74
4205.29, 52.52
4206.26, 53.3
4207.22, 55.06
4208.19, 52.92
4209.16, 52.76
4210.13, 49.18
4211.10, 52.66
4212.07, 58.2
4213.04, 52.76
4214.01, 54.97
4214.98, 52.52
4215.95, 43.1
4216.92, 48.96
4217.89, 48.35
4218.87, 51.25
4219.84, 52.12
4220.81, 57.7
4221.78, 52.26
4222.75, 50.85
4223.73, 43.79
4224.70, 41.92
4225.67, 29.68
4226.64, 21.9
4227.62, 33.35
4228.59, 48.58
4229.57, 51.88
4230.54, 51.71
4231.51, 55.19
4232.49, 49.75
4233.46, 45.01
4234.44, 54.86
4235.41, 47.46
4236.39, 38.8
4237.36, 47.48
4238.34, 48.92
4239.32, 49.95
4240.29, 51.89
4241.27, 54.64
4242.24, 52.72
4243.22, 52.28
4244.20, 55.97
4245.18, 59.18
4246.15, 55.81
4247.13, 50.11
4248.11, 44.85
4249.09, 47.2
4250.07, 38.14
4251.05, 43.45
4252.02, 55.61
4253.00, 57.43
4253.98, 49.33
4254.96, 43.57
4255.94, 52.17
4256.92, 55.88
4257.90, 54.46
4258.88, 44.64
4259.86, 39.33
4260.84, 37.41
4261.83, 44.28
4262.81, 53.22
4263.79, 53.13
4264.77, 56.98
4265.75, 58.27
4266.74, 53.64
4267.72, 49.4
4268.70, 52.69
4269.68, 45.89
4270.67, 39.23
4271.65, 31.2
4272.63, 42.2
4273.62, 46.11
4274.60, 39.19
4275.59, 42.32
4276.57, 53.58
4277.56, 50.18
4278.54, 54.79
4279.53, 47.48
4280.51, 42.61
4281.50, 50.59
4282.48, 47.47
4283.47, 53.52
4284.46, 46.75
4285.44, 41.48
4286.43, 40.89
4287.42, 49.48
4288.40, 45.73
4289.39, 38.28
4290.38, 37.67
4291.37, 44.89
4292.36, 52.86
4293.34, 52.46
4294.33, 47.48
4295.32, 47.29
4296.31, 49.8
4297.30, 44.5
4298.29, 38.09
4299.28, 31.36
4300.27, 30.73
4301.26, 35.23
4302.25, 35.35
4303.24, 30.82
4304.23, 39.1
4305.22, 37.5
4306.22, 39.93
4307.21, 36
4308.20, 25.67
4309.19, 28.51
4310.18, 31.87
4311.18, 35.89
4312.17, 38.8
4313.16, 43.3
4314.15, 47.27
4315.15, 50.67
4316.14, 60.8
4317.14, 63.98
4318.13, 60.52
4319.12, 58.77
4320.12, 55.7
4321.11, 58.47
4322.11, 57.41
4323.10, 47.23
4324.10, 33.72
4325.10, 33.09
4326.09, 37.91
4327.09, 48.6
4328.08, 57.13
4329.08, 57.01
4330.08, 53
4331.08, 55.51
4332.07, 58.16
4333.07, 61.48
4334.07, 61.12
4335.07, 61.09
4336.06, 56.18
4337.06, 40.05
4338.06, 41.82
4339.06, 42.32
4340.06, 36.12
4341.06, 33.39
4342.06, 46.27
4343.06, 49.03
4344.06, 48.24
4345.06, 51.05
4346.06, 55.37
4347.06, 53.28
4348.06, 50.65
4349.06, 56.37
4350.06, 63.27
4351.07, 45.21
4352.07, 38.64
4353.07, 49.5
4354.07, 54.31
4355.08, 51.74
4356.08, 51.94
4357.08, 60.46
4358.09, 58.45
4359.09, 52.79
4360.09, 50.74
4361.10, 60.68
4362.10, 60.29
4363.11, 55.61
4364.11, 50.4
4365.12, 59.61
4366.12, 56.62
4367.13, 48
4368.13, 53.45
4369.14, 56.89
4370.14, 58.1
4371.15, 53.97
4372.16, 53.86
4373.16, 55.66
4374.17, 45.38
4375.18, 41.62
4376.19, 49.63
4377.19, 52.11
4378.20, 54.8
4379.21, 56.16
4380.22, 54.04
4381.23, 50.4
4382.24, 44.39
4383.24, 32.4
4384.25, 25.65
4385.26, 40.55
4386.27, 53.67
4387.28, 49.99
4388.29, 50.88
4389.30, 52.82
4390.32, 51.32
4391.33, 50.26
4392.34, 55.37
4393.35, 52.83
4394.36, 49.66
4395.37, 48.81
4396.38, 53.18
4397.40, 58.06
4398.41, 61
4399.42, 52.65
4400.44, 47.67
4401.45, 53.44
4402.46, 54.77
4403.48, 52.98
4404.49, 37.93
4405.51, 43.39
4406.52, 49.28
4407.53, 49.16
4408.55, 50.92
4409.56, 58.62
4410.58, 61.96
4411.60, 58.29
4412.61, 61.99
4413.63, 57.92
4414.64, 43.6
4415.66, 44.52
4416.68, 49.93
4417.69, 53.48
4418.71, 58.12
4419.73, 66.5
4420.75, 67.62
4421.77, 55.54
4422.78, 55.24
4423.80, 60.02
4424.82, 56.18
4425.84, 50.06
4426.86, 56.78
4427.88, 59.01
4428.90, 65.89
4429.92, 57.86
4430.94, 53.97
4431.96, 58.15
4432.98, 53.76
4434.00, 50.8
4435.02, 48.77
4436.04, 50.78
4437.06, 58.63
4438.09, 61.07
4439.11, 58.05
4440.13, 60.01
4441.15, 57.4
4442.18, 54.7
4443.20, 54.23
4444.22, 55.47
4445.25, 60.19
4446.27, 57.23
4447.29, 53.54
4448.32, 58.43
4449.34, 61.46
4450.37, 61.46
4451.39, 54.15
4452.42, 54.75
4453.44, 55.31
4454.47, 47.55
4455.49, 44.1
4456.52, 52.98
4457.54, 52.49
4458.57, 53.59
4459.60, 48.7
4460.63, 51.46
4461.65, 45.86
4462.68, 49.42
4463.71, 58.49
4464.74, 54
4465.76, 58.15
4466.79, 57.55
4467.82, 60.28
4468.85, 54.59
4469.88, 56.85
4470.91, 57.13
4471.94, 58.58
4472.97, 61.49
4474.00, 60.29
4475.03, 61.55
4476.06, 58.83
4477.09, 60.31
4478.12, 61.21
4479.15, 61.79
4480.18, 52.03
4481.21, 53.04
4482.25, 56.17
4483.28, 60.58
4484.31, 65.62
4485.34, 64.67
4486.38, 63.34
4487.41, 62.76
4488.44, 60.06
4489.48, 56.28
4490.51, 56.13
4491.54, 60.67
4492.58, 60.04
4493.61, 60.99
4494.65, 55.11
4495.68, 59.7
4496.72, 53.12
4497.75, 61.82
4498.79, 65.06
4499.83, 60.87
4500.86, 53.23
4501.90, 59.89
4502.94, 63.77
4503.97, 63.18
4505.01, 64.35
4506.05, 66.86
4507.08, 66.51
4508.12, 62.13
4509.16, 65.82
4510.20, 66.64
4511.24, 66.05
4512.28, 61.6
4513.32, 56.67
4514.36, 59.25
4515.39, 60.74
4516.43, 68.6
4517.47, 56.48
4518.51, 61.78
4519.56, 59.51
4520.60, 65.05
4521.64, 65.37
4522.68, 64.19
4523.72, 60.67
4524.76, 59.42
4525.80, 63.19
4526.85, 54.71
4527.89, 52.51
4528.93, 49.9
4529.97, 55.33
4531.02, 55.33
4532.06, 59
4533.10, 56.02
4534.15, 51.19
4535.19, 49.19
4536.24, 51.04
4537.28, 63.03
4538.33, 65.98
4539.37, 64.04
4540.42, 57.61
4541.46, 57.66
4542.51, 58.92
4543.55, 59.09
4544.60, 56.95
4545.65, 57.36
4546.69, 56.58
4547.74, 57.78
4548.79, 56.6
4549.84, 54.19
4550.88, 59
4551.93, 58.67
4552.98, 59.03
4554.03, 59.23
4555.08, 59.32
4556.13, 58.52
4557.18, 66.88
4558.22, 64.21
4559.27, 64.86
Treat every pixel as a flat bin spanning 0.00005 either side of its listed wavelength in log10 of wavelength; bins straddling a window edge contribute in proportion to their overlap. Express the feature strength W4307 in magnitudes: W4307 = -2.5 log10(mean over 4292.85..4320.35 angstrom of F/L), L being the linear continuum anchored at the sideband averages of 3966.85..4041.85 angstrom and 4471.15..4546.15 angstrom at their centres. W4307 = 0.25 mag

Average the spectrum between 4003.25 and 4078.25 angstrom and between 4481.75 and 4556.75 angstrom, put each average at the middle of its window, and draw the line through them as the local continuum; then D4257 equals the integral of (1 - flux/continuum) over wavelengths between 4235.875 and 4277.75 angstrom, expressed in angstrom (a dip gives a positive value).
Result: 3.4 angstrom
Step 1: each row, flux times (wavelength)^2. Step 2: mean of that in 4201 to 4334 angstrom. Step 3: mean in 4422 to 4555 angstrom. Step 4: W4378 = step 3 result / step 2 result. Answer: 1.36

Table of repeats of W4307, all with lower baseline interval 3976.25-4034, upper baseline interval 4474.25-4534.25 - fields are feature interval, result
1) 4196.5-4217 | 0.07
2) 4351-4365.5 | 0.06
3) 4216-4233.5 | 0.14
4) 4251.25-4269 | 0.07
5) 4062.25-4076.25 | 0.11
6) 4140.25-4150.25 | 0.06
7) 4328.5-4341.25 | 0.10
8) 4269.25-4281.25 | 0.21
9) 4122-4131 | -0.04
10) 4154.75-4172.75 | 0.01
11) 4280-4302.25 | 0.24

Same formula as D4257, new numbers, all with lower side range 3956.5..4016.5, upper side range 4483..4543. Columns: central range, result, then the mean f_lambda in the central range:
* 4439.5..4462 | 1.3 angstrom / 54.4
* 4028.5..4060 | -4.7 angstrom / 47.2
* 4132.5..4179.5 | -4.3 angstrom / 49.9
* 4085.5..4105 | -2.8 angstrom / 49.3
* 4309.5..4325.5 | 1.2 angstrom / 48.4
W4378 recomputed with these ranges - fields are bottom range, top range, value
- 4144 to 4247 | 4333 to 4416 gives 1.13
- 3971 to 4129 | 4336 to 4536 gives 1.39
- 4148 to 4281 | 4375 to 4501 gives 1.25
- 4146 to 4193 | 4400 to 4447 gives 1.24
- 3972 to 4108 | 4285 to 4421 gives 1.22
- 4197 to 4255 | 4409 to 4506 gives 1.31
